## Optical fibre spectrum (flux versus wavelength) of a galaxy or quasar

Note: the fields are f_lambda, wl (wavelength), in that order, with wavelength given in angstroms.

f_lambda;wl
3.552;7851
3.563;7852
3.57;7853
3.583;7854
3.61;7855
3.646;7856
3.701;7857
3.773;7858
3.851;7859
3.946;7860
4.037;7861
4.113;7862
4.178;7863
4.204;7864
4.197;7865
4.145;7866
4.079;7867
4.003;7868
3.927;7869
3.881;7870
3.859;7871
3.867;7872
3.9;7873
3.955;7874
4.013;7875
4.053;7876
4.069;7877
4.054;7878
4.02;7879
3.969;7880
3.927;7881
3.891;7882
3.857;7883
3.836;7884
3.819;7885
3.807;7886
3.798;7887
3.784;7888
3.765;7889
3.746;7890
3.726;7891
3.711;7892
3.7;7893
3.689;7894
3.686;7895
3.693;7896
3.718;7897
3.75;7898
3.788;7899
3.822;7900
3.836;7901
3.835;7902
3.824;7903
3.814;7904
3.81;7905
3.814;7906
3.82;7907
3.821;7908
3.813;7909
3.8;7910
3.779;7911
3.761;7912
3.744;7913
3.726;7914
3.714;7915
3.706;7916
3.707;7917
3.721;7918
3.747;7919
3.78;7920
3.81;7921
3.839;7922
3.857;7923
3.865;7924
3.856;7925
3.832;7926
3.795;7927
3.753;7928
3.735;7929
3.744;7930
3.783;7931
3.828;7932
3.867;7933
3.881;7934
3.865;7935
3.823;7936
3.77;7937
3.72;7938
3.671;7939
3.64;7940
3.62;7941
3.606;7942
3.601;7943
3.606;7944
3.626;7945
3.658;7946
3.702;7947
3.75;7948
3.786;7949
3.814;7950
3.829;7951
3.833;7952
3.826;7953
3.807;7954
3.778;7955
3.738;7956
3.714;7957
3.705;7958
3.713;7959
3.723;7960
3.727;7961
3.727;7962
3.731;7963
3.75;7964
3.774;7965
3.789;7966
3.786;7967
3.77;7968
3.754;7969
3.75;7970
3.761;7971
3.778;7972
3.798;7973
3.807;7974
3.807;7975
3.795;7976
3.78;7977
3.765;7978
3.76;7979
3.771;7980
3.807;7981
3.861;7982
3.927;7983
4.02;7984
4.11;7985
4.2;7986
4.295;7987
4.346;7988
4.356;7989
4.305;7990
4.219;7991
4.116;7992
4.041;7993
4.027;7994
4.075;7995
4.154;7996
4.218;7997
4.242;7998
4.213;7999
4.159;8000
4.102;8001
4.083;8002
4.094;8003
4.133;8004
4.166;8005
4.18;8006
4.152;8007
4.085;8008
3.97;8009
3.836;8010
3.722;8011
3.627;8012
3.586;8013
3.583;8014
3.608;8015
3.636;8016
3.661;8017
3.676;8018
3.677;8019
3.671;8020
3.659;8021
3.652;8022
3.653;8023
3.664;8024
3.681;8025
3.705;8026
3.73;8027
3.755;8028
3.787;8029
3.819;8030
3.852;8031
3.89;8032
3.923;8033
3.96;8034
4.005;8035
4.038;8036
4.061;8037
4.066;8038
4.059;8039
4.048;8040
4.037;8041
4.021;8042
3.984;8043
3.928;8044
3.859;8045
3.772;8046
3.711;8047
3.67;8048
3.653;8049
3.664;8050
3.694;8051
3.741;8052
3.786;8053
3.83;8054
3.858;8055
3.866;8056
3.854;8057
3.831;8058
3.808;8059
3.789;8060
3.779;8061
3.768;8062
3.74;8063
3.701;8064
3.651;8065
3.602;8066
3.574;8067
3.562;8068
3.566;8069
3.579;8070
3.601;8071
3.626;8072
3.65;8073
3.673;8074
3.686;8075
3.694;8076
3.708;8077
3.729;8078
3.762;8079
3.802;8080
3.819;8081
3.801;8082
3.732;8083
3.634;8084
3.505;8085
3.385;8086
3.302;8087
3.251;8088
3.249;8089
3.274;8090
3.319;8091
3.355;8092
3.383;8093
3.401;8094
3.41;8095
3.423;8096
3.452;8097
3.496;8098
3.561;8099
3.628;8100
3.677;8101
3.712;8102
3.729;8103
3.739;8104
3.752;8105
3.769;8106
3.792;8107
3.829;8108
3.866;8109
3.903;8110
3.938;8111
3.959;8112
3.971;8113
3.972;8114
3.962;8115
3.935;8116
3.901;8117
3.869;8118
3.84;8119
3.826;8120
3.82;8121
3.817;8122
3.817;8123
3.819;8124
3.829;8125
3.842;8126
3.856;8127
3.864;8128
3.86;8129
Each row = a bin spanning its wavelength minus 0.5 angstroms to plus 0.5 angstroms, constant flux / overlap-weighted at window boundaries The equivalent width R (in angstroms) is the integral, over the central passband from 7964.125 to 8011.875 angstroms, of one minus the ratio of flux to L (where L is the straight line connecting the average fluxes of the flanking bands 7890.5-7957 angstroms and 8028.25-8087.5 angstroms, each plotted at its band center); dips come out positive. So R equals -2.8 angstroms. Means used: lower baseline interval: 3.76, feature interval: 3.99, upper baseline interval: 3.77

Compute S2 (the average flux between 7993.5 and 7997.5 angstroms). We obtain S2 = 4.12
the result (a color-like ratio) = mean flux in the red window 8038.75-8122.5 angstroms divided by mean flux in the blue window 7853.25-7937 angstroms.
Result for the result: 0.97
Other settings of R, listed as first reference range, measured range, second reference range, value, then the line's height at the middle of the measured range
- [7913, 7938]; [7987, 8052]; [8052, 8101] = -4.19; 3.68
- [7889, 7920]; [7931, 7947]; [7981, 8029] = 0.44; 3.82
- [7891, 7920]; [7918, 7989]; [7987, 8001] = 3.42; 3.99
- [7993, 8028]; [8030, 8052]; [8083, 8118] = -0.54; 3.8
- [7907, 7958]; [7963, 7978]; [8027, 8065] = 0.06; 3.79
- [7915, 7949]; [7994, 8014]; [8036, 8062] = -1.12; 3.82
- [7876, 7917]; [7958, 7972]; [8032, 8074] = 0.20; 3.81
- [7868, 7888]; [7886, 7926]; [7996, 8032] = 1.36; 3.91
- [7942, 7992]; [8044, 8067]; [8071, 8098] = -0.91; 3.61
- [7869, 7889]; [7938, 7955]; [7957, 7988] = 0.62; 3.85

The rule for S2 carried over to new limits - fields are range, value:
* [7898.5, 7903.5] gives 3.82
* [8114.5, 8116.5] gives 3.95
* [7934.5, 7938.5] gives 3.79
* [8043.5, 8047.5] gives 3.82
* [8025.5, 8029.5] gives 3.74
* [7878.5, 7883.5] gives 3.93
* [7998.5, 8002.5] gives 4.14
